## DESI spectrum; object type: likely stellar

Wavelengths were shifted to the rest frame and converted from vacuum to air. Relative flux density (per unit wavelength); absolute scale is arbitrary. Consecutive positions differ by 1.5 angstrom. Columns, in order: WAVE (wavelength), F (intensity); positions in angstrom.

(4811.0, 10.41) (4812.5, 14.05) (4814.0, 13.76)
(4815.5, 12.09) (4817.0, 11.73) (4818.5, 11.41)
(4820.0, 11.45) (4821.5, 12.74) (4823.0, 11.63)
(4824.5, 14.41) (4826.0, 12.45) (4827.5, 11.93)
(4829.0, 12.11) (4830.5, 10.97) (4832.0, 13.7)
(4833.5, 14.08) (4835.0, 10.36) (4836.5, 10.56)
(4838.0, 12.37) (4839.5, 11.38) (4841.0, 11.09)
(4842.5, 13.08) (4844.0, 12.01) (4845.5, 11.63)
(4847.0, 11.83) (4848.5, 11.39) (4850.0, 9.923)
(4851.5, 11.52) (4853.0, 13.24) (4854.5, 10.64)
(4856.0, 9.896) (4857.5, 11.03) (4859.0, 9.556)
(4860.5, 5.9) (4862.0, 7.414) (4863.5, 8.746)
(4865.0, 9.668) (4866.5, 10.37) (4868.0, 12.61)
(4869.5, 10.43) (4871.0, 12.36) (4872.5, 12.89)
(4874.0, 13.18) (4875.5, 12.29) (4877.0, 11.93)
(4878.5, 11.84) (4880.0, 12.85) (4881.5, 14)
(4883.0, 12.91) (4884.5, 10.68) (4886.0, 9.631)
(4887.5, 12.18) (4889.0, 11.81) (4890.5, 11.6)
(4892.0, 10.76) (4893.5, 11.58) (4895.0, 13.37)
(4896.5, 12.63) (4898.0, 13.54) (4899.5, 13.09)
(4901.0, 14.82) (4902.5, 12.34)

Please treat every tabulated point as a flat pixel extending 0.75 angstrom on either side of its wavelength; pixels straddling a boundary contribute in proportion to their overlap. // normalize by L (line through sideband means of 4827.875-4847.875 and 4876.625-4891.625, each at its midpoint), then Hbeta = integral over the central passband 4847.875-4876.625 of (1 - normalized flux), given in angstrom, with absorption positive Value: 2.9 angstrom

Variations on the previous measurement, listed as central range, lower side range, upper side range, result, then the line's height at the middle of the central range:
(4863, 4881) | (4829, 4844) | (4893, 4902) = 1.44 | 12.7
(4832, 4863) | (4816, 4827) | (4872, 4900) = 3.17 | 12.2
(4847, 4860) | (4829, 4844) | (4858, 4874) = 0.09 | 10.9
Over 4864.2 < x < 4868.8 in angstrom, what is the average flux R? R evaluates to 10.9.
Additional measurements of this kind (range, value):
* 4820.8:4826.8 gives 12.8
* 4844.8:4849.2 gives 11.6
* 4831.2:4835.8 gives 12.7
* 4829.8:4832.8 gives 12.4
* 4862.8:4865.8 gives 9.23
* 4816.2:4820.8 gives 11.5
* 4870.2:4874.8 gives 12.8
